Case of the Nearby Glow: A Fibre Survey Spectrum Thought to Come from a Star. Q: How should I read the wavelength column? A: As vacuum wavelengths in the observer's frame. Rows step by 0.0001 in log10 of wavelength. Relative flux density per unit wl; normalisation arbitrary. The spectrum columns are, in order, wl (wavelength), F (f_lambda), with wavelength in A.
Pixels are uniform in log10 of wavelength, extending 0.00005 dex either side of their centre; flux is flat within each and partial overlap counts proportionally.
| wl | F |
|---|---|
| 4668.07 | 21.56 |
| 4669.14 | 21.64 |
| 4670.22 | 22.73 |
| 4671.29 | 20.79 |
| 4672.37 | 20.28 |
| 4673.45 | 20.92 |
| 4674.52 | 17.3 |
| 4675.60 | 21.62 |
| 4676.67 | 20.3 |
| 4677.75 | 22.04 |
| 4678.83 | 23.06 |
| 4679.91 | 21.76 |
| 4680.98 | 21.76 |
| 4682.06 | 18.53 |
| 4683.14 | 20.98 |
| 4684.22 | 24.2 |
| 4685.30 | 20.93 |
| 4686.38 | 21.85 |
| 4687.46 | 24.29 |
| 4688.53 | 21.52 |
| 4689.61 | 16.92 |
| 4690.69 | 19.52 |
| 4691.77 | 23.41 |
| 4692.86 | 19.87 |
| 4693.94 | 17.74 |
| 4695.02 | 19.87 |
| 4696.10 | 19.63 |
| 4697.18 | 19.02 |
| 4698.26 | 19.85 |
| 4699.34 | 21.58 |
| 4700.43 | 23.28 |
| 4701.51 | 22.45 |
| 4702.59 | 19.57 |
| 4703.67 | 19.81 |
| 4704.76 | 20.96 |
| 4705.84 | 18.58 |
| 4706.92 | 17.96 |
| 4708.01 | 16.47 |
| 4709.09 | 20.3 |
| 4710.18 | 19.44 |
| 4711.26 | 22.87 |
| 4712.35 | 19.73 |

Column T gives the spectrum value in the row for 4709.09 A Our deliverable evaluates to 20.3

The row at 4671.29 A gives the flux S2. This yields 20.79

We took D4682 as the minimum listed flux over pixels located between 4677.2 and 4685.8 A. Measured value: 18.53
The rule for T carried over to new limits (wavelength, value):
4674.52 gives 17.3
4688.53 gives 21.52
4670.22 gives 22.73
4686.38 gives 21.85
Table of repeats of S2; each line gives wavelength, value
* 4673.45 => 20.92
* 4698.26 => 19.85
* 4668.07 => 21.56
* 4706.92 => 17.96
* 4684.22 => 24.2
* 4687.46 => 24.29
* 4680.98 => 21.76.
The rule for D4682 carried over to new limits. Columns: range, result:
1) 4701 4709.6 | 16.47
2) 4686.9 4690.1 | 16.92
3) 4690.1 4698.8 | 17.74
